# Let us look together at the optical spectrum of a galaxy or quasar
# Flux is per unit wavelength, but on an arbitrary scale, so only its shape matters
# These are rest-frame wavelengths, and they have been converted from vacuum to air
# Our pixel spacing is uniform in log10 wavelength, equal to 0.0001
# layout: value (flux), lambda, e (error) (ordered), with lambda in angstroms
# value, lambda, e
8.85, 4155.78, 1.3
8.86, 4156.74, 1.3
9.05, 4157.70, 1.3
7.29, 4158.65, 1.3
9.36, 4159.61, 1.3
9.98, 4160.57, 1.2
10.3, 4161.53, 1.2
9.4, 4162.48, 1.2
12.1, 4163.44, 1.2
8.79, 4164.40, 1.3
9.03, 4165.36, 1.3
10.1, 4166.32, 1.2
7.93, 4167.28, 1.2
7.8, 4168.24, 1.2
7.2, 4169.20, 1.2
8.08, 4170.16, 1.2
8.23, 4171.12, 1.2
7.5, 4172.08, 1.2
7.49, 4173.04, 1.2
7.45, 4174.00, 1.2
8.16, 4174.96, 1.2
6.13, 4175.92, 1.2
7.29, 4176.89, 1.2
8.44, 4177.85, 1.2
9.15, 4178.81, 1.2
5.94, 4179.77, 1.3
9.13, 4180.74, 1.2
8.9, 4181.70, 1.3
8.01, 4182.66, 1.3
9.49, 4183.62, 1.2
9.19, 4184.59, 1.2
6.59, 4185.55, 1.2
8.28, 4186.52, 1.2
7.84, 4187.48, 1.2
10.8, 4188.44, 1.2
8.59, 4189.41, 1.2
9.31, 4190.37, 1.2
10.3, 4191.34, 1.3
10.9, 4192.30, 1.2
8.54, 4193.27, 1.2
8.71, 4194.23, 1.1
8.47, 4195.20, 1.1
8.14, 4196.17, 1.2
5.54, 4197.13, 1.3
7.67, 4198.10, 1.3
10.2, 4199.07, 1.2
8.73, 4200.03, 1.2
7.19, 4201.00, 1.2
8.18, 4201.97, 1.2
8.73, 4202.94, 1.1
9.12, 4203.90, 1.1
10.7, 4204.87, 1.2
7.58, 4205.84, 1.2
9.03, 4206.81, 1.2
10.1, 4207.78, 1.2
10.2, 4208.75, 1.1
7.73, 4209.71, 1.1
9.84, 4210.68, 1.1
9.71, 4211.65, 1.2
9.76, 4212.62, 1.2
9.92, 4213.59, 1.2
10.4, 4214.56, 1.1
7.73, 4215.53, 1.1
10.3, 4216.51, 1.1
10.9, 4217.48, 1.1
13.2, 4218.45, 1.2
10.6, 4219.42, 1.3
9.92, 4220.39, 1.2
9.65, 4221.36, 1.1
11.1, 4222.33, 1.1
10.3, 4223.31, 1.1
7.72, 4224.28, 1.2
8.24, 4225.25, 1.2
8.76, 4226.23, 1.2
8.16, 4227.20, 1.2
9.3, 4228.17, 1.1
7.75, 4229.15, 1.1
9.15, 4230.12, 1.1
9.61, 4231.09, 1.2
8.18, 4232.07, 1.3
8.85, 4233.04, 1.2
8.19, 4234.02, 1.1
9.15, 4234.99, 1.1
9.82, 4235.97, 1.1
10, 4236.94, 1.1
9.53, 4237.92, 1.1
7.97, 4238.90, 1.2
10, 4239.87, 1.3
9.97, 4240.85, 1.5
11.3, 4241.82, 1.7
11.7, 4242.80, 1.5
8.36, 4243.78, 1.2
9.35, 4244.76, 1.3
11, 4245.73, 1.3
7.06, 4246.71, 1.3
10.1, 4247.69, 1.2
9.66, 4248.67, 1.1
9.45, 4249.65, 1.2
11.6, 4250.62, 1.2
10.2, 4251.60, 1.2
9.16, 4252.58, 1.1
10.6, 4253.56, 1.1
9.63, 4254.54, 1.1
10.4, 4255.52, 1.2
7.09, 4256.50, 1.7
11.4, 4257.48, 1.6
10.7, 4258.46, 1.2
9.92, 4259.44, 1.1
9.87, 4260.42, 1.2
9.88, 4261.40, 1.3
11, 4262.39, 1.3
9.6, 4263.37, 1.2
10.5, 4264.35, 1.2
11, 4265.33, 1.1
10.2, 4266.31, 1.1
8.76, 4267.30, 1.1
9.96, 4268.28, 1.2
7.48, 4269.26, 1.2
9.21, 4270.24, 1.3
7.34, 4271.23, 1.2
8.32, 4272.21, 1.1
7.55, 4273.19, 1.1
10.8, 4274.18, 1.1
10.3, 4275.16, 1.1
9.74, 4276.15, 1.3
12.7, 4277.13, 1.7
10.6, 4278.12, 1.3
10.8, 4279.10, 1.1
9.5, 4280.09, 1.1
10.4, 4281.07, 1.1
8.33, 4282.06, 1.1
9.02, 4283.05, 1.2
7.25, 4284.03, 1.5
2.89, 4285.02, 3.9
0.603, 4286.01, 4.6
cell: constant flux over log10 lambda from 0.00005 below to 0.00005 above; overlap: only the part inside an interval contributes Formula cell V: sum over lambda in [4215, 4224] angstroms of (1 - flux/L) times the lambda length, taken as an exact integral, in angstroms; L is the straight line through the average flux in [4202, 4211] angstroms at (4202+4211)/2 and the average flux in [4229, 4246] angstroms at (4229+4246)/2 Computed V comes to -1.03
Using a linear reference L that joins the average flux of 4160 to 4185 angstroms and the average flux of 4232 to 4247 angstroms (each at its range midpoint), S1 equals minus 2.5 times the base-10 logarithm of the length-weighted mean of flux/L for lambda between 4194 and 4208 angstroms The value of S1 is 0.05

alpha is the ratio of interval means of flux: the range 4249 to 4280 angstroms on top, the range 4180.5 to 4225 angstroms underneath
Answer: 1.1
